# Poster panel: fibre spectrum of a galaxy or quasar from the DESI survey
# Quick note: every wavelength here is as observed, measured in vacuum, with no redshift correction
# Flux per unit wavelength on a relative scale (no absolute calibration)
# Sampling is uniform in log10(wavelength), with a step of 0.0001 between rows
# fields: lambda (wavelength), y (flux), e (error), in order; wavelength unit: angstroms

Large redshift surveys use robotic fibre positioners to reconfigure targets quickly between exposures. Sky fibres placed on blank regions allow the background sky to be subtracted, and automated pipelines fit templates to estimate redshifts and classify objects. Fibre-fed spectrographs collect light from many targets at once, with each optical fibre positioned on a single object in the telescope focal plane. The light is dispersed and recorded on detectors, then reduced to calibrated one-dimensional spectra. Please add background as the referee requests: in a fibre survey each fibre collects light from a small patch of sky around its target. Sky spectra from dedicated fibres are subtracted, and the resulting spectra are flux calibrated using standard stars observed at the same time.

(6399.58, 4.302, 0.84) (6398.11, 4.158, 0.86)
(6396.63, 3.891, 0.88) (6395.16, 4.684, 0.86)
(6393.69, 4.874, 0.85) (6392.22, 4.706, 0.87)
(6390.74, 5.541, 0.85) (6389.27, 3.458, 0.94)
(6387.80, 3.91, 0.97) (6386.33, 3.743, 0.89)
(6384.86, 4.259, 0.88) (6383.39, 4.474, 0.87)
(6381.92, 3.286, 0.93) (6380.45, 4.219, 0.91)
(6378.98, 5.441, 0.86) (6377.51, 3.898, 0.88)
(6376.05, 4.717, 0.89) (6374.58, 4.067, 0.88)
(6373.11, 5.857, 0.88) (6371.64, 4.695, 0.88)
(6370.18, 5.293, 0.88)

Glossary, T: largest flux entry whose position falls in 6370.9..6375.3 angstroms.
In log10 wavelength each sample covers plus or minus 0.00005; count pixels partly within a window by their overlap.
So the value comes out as 5.857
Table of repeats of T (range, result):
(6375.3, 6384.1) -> 5.441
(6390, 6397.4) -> 5.541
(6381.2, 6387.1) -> 4.474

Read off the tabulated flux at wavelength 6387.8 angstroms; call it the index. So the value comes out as 3.91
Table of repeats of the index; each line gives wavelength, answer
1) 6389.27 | 3.458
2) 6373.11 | 5.857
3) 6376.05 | 4.717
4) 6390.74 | 5.541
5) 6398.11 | 4.158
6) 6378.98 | 5.441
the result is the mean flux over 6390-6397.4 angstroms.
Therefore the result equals 4.73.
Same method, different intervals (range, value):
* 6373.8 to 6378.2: 4.25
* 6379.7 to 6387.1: 4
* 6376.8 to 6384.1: 4.26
